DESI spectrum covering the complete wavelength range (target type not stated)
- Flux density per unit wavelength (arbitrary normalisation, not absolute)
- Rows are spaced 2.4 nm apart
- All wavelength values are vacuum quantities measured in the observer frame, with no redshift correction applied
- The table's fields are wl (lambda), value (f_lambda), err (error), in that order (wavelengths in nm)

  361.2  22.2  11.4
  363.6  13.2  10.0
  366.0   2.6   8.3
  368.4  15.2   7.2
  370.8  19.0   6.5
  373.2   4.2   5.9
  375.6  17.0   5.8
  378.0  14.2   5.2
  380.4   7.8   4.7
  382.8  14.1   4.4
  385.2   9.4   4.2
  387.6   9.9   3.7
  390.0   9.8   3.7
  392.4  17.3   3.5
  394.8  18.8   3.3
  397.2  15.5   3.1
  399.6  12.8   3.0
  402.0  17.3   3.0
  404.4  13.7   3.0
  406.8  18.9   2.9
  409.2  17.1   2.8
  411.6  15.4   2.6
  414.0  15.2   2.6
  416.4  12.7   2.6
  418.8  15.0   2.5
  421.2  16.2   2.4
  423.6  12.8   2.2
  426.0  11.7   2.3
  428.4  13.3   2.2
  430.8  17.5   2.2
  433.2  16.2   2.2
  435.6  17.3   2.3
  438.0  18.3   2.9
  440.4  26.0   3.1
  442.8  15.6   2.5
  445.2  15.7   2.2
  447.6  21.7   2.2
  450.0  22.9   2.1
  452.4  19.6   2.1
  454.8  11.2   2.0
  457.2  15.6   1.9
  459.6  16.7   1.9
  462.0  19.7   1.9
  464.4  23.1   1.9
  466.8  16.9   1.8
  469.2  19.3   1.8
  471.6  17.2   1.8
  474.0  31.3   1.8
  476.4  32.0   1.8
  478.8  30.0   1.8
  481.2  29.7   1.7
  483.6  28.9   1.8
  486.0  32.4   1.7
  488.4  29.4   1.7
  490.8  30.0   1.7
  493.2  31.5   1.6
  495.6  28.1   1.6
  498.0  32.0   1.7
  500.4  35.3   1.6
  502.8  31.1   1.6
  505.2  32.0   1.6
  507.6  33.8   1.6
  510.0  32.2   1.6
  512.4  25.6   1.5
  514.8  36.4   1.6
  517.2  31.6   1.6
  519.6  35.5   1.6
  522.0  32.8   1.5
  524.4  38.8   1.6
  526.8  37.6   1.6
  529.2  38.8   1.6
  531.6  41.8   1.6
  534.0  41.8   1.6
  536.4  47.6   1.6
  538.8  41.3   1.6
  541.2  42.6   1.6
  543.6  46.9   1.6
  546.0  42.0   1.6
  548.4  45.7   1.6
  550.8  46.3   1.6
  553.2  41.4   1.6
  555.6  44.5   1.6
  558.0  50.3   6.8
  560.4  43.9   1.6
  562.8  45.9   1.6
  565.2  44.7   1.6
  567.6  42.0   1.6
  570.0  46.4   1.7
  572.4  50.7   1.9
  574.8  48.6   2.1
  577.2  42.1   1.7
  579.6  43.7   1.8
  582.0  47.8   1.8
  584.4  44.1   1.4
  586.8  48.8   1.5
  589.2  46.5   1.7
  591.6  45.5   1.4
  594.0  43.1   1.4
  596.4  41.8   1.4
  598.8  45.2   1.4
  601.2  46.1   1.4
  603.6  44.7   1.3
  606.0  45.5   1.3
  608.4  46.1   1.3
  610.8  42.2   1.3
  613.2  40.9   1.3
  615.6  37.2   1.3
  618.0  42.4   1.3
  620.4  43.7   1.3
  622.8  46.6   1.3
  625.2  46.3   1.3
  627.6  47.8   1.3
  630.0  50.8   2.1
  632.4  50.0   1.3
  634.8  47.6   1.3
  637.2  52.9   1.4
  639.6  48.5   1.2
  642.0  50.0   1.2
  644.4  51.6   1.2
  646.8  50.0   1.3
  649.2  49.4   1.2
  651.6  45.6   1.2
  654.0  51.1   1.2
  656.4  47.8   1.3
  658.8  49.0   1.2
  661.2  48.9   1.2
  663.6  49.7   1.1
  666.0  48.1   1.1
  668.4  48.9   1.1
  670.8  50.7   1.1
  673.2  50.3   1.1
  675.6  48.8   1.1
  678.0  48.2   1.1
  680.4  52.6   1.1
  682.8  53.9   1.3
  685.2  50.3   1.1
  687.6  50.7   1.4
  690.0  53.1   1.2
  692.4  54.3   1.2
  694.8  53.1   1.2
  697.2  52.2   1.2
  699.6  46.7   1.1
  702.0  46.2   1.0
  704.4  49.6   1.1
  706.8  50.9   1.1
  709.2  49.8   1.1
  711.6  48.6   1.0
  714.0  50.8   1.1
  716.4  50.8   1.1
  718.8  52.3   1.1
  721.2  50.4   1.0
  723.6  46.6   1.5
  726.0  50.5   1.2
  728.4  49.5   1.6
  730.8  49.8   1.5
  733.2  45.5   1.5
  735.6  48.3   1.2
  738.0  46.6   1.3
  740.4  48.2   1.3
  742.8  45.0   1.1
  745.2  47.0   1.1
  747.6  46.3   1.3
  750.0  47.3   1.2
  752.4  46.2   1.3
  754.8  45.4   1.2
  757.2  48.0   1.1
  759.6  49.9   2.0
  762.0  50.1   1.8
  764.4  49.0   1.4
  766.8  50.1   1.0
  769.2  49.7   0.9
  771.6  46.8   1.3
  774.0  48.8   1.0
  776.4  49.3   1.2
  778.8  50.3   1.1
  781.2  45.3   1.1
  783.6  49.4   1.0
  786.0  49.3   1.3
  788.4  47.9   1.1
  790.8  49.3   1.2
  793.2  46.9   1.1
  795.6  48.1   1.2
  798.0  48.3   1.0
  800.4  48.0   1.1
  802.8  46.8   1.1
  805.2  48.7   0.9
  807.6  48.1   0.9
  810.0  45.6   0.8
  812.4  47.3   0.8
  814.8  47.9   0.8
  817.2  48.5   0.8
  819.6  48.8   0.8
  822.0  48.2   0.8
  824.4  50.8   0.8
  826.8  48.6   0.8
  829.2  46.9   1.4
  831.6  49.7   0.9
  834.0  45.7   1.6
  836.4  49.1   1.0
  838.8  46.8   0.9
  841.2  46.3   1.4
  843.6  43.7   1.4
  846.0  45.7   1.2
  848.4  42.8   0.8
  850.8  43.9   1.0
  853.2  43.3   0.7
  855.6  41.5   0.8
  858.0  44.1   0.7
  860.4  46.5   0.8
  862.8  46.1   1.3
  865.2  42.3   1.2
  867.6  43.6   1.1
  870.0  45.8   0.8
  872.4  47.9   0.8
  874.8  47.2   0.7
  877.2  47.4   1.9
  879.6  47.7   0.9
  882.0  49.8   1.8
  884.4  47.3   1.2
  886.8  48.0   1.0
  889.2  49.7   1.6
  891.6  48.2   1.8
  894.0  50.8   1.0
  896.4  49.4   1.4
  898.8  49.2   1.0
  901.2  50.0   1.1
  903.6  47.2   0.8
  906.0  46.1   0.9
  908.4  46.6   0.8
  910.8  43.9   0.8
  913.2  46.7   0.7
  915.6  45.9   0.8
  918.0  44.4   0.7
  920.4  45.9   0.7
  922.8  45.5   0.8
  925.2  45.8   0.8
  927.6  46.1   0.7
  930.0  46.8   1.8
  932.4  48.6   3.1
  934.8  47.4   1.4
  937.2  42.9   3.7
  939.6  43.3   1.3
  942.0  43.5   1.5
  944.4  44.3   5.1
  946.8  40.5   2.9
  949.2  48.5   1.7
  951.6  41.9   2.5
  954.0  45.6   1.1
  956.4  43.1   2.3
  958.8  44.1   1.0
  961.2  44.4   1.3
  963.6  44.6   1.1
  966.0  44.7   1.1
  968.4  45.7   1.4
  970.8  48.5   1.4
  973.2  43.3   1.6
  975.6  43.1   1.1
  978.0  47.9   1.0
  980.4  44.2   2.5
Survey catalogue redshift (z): 0.19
